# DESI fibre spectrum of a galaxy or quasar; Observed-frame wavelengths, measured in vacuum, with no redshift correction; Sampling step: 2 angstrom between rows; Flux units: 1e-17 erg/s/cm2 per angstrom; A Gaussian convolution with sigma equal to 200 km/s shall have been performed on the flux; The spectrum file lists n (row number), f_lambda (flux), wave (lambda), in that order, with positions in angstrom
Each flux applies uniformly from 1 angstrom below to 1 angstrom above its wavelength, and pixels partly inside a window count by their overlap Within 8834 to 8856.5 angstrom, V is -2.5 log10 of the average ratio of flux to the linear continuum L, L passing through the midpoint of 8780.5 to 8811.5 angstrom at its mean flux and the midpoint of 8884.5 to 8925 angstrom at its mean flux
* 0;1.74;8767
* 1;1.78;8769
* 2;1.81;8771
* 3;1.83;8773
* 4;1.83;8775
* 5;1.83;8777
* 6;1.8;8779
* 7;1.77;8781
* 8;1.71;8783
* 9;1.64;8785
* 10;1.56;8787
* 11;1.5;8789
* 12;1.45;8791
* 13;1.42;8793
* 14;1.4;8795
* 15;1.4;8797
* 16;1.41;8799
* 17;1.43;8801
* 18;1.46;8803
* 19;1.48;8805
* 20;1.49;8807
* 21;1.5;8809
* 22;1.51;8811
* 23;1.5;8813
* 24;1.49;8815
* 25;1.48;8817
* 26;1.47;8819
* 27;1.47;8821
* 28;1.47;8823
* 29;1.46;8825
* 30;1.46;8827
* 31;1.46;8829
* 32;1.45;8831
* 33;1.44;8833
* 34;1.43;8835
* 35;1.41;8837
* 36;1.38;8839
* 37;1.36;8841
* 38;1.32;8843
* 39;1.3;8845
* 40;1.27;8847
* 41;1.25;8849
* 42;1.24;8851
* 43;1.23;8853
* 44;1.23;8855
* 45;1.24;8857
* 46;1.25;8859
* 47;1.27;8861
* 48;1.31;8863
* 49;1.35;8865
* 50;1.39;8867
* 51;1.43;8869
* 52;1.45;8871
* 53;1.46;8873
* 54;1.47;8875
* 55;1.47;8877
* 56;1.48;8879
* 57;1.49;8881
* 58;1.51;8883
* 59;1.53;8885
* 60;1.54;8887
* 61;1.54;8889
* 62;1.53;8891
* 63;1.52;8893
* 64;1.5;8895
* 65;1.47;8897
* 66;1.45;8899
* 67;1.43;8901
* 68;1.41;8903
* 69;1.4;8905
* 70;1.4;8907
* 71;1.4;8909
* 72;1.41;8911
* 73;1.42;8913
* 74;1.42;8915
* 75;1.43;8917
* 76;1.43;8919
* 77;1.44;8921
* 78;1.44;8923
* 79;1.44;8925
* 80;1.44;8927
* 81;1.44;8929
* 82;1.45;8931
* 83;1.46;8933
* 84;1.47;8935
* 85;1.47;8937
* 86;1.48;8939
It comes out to 0.13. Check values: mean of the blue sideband 1.5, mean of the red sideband 1.45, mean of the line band 1.31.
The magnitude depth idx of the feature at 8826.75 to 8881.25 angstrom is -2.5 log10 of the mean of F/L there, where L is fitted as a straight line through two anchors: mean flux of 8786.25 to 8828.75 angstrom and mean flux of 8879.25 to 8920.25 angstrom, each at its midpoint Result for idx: 0.076 mag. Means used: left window 1.47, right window 1.46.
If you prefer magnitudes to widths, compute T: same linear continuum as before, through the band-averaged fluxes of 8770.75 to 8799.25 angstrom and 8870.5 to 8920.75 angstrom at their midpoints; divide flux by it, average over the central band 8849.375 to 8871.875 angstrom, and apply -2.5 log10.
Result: 0.16 mag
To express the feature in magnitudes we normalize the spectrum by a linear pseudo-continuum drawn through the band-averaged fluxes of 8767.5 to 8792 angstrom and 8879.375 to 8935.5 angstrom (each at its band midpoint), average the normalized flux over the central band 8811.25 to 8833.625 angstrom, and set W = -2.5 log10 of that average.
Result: 0.11 mag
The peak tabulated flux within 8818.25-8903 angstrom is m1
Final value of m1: 1.54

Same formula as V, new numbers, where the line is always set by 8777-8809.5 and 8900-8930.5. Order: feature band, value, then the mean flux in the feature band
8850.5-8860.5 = 0.19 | 1.24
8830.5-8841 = 0.06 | 1.41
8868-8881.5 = 0.00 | 1.46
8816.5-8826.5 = 0.03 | 1.47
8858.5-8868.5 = 0.12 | 1.32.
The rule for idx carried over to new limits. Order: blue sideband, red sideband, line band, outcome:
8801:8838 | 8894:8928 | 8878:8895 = -0.06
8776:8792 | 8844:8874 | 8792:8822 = 0.06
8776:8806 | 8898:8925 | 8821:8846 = 0.07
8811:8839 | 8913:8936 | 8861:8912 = 0.00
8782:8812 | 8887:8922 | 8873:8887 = -0.02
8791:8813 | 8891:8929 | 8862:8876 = 0.03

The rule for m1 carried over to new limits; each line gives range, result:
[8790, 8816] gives 1.51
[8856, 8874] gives 1.46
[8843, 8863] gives 1.32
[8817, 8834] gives 1.48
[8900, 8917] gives 1.43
